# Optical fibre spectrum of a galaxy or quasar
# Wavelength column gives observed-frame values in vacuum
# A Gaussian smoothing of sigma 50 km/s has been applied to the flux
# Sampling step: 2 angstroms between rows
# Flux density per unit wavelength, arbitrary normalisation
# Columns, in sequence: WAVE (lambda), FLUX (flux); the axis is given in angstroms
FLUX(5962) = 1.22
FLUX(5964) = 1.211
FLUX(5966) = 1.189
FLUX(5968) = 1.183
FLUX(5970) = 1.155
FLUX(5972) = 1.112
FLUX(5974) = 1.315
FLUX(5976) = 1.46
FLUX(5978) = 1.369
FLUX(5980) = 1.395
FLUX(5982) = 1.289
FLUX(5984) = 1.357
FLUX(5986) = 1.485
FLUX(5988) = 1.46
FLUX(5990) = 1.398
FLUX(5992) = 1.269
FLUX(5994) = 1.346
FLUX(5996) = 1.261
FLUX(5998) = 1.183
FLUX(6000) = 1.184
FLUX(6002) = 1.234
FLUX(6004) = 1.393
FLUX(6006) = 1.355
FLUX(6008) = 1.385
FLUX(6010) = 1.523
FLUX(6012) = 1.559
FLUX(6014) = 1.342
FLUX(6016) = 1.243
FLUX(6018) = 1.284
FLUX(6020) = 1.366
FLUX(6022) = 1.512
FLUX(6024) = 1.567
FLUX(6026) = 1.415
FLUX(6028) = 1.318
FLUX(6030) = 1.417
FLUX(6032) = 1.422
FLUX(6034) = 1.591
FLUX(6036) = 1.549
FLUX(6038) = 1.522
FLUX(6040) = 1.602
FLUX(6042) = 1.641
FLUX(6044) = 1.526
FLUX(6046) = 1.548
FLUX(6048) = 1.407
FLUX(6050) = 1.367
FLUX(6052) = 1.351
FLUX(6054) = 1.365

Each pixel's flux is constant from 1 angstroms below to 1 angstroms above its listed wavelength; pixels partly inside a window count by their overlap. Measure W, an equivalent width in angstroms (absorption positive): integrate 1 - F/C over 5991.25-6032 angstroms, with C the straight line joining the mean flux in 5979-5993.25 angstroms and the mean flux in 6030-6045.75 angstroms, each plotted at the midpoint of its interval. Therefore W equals 2.8 angstroms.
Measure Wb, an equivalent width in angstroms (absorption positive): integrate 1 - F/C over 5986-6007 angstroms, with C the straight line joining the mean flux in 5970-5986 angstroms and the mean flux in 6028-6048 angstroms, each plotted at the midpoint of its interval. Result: 1.04 angstroms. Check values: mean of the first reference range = 1.33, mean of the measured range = 1.32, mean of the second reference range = 1.52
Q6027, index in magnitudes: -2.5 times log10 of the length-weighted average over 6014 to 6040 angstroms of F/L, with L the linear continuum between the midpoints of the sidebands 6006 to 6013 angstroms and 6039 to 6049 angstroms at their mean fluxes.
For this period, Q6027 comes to 0.05 mag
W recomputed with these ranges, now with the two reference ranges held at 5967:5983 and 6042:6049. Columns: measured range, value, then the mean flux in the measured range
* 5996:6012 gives 0.55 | 1.33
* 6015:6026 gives 0.29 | 1.4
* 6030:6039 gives -0.19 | 1.51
